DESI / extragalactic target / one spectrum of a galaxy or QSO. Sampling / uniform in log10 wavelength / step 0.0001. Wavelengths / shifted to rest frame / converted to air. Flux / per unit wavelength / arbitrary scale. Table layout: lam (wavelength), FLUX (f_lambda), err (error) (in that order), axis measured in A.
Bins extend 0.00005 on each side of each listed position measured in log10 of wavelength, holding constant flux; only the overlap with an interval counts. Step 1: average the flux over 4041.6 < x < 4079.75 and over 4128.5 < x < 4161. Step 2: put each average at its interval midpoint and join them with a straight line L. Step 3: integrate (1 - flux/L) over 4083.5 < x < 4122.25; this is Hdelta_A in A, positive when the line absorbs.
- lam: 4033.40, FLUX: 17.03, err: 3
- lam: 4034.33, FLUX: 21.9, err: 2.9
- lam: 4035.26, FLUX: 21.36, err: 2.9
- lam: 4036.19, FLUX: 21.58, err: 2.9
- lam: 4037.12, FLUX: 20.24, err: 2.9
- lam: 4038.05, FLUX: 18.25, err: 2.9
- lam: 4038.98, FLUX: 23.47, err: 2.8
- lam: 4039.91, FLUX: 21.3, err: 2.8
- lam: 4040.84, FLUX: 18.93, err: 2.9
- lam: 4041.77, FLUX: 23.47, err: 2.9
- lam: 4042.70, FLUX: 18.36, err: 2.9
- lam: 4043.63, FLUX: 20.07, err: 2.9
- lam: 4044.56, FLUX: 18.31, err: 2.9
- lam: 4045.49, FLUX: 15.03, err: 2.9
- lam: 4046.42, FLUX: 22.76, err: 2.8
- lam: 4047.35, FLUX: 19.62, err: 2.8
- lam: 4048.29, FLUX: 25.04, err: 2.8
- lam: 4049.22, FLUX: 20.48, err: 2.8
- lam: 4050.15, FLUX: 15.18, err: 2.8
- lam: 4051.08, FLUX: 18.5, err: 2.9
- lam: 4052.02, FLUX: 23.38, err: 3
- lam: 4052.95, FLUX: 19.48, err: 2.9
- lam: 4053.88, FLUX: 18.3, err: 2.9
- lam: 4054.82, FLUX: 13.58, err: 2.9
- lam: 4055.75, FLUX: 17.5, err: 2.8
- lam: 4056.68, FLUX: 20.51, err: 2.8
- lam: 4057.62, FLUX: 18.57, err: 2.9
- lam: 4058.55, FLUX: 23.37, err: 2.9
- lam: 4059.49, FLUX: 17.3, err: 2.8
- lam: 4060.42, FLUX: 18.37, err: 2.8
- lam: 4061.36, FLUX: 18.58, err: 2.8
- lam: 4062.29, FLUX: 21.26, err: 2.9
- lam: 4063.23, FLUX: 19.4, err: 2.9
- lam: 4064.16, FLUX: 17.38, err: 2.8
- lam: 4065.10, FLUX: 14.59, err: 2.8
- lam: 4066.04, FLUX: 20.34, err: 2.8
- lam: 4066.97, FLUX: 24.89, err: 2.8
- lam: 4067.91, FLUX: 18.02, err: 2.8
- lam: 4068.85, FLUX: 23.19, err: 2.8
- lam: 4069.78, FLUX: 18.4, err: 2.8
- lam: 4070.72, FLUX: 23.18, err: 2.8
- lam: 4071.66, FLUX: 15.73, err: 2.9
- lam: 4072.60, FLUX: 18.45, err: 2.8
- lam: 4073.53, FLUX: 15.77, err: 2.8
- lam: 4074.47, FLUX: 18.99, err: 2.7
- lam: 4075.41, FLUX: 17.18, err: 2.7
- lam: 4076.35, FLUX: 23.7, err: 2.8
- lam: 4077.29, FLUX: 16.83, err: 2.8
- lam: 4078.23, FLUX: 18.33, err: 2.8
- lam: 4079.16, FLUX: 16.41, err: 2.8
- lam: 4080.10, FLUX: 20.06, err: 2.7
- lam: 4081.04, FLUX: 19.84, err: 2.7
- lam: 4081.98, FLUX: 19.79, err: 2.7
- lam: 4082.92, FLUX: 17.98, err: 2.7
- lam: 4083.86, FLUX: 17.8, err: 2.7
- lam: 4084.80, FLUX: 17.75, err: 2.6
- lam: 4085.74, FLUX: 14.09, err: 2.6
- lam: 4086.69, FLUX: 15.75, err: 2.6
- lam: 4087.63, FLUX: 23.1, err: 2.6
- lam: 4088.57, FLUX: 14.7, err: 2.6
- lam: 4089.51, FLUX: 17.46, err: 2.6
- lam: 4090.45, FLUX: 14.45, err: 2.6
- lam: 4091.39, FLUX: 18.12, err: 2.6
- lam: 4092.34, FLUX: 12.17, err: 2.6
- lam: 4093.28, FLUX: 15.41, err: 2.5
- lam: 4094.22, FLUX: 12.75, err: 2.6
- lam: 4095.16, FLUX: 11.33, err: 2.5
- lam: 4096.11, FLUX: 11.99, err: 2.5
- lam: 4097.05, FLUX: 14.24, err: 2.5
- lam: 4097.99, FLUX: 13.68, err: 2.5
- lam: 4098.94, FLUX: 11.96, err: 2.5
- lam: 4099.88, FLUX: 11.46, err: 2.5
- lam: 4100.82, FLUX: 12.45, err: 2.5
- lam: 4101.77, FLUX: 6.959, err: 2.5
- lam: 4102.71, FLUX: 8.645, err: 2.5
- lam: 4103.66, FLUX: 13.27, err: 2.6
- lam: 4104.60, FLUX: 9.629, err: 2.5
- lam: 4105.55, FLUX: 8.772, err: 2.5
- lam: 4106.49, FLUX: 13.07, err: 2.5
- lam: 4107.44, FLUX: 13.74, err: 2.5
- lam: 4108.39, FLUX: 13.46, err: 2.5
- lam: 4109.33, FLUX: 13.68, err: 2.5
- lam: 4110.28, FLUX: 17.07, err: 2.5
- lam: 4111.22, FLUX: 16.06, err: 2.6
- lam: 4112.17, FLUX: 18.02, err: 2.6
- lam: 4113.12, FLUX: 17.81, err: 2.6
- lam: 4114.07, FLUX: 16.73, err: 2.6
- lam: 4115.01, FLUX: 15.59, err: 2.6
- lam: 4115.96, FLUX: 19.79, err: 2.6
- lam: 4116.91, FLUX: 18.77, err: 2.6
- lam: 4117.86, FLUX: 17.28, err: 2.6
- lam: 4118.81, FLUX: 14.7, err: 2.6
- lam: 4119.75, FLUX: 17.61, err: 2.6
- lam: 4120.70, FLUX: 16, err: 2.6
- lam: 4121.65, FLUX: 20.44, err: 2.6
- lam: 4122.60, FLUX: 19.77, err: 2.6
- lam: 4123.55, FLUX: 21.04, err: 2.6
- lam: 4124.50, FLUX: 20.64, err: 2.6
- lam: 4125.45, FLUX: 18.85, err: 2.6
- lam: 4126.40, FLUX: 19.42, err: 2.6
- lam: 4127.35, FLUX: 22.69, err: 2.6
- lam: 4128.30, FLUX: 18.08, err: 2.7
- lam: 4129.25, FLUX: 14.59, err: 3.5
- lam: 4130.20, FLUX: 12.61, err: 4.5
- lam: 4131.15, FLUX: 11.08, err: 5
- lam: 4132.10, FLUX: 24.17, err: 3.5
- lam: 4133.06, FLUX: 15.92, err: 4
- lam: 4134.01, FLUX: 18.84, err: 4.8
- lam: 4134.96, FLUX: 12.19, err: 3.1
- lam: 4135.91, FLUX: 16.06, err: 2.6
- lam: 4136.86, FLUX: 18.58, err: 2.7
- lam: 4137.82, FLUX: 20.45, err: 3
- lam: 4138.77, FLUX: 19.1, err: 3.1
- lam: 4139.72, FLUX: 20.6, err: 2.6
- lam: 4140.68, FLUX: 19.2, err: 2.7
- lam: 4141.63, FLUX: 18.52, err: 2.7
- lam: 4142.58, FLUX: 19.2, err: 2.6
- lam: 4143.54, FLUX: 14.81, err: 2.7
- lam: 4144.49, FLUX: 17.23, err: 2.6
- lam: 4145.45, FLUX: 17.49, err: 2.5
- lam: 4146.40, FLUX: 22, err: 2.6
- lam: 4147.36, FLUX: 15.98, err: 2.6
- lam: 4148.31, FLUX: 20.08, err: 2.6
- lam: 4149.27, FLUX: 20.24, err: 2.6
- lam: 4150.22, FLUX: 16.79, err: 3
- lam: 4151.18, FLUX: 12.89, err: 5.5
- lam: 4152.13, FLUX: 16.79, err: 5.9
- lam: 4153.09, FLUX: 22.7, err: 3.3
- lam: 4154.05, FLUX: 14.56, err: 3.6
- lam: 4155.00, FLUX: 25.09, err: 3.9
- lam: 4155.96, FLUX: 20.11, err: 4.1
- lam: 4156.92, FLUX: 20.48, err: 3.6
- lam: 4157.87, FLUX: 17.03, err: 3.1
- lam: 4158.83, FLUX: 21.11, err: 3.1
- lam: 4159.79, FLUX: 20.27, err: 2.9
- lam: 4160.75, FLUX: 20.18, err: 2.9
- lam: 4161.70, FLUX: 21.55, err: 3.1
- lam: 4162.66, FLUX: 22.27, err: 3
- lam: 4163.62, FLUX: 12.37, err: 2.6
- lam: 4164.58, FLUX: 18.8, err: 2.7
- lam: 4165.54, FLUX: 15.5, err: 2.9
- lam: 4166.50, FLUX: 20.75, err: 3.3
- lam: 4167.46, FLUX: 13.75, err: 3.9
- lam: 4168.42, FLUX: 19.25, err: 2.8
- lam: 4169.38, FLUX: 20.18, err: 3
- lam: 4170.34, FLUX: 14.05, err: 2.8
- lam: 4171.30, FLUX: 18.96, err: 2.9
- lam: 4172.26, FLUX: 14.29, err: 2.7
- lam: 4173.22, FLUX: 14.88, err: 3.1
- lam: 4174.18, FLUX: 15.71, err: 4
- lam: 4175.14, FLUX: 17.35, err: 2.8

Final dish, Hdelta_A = 7.9 A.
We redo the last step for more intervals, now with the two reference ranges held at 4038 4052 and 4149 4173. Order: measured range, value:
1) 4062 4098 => 3.7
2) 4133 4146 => 0.6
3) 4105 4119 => 2.5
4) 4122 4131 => 0.2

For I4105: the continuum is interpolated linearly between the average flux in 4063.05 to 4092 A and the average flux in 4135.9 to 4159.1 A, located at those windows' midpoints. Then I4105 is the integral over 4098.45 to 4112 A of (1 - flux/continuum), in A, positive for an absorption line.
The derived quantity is 4.6 A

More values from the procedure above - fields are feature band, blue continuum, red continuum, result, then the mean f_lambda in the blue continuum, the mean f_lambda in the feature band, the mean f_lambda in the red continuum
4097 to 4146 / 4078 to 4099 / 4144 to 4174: 2.69 A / 16.1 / 16.2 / 18.3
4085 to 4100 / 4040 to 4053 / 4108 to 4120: 2.60 A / 20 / 14.7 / 16.7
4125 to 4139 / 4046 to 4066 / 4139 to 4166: 1.00 A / 19.2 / 17.5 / 18.7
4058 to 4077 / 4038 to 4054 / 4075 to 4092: -0.54 A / 20.1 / 19.4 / 17.9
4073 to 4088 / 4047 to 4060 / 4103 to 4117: -0.98 A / 19.3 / 18.3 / 14.8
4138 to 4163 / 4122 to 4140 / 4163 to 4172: -2.18 A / 18.1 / 19.1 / 17.1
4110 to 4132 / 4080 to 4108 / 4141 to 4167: -1.93 A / 14.3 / 17.7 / 18.7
